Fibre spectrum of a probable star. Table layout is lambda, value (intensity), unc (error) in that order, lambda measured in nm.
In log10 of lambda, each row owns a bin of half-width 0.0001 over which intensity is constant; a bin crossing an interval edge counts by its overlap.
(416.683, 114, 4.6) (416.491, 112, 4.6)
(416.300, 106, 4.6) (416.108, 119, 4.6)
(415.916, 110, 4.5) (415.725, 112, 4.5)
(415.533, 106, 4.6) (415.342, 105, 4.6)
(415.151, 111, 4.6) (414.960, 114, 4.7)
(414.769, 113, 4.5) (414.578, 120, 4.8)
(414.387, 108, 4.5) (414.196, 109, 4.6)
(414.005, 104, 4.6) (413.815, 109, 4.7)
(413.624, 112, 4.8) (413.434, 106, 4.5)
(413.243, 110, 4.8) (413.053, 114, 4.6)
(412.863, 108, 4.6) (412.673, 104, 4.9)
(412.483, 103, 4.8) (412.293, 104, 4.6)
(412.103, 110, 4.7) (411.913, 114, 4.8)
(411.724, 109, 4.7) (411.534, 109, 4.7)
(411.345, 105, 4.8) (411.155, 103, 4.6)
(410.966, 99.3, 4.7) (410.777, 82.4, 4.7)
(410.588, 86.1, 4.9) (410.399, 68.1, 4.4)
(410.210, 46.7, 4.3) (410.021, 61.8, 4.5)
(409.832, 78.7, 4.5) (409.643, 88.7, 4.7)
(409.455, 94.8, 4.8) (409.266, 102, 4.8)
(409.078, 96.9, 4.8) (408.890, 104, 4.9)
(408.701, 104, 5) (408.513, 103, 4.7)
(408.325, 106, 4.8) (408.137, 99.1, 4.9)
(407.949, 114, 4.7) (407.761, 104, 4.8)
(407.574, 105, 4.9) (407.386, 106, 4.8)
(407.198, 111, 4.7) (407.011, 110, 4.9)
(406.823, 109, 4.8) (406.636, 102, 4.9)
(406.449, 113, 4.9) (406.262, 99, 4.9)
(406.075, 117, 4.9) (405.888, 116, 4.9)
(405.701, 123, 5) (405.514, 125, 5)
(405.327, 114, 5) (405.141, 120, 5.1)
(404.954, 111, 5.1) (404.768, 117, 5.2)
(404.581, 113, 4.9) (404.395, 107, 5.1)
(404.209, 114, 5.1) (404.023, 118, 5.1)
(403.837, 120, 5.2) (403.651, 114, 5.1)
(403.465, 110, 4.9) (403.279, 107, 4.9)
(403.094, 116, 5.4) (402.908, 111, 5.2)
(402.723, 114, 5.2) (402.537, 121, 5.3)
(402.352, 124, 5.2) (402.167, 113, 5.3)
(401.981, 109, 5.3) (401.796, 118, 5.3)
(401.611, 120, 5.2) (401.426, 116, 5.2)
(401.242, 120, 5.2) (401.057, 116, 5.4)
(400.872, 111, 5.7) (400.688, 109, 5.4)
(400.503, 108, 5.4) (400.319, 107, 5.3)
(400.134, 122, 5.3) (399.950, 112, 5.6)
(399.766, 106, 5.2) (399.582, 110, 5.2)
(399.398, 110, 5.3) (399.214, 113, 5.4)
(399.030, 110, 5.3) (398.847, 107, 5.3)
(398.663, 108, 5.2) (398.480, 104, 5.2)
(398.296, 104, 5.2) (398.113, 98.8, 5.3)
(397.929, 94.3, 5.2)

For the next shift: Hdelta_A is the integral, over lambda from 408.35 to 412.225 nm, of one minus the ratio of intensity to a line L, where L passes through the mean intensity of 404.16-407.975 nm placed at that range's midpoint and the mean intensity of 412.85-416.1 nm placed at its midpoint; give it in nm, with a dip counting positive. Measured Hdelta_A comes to 0.61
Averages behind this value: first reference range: 112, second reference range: 110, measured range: 93.6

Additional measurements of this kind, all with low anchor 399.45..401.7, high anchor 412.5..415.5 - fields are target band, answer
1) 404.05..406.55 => -0.06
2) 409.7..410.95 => 0.42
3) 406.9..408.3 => 0.05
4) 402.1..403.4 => -0.03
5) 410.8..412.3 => 0.06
